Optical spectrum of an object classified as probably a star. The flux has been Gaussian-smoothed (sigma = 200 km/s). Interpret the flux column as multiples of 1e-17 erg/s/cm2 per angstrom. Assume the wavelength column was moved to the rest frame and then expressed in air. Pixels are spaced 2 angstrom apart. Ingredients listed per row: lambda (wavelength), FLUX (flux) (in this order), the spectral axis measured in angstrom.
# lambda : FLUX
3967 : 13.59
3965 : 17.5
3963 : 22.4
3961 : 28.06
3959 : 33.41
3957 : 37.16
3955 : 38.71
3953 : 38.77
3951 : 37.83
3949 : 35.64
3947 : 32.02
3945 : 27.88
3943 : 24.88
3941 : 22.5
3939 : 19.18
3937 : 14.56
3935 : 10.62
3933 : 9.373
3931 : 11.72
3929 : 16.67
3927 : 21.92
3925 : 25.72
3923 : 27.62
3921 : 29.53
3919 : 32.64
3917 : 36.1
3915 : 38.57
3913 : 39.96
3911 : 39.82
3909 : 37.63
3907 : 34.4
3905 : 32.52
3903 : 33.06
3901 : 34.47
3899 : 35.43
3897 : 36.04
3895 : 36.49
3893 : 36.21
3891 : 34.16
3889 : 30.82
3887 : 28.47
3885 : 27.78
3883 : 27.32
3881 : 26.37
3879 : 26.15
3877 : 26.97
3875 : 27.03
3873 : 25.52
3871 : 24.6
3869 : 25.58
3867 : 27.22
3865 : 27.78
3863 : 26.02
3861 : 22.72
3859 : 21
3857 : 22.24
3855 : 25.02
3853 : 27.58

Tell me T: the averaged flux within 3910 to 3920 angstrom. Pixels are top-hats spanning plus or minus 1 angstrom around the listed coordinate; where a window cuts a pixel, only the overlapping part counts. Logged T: 37.4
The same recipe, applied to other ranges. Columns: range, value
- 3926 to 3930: 19.3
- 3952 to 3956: 38.7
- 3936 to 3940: 16.9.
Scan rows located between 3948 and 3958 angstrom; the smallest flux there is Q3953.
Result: 35.64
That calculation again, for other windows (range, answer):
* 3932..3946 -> 9.373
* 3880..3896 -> 26.37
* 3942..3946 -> 24.88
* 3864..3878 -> 24.6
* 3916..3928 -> 21.92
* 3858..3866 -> 21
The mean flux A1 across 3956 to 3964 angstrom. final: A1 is 30.3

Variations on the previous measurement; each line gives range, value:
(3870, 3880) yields 26.1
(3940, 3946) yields 25.1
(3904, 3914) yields 36.9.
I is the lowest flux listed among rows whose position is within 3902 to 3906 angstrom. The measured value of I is 32.52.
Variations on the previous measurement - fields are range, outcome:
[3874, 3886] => 26.15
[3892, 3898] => 36.04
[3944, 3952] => 27.88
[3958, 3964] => 22.4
